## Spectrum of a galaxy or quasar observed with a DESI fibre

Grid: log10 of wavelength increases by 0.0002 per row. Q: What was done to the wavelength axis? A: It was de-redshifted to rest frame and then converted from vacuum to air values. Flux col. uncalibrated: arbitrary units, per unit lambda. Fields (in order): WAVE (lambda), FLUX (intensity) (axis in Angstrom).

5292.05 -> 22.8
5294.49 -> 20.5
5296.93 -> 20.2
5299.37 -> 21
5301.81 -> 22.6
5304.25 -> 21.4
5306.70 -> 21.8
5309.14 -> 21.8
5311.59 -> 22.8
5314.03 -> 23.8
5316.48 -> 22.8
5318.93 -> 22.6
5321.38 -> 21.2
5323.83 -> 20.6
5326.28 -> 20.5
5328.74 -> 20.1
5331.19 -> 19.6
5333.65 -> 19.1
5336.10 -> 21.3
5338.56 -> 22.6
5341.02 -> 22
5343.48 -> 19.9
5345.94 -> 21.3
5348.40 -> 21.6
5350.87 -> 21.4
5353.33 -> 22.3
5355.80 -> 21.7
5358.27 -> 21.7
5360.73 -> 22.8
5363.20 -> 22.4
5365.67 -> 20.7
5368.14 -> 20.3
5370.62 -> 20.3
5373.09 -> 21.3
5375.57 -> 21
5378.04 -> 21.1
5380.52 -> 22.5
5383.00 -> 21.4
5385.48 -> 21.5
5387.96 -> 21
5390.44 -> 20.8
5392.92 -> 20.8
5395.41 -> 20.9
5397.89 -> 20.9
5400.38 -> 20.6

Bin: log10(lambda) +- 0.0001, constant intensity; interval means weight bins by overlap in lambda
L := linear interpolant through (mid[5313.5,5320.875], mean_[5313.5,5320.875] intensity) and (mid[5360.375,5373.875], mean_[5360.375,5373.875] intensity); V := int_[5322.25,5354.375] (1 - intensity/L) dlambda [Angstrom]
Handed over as 1.70 Angstrom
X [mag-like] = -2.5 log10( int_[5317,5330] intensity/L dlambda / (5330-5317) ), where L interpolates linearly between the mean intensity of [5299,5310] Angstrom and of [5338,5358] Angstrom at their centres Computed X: 0.030 mag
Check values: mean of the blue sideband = 21.8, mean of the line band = 21.1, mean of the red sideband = 21.6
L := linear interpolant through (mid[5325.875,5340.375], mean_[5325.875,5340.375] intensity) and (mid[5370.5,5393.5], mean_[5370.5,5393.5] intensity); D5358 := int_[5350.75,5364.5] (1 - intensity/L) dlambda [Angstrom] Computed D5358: -0.8 Angstrom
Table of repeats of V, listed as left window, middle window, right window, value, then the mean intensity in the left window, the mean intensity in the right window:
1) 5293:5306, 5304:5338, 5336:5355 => -0.1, 21.2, 21.6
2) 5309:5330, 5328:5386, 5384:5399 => 0.3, 21.8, 21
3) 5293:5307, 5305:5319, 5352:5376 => -0.8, 21.2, 21.5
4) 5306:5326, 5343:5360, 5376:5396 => 0.1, 22.1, 21.3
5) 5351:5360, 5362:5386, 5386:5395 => 0.2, 21.9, 20.9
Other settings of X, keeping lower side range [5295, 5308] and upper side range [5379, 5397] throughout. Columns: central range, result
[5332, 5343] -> 0.011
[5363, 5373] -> 0.024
